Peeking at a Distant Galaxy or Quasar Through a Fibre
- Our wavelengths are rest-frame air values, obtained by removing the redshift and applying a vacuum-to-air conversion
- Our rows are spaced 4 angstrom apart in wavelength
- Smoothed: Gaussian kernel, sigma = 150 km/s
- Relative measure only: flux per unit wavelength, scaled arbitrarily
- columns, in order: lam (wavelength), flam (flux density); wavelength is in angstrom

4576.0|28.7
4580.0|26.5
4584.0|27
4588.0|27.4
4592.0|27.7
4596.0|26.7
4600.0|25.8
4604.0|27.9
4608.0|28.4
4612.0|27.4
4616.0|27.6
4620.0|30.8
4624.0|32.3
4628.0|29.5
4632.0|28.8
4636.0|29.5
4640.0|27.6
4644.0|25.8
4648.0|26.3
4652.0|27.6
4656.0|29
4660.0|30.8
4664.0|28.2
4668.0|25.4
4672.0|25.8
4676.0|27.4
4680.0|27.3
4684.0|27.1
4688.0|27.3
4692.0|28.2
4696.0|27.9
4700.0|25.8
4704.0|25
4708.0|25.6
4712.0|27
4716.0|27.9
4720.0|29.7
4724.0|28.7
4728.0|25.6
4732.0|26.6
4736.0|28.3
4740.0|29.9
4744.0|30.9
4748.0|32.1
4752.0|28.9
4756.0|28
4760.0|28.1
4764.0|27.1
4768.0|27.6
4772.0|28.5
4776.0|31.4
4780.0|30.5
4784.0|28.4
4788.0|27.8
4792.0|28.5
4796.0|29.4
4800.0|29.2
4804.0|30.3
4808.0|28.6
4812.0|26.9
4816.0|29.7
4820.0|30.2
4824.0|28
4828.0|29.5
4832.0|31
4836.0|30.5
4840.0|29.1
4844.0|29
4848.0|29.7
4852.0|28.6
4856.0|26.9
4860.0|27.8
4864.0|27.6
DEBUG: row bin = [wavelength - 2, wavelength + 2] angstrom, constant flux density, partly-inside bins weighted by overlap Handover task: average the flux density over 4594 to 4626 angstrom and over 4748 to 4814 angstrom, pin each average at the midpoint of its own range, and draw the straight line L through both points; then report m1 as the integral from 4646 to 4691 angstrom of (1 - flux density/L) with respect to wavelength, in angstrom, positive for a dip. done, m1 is 1.6 angstrom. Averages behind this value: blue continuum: 28.4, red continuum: 28.8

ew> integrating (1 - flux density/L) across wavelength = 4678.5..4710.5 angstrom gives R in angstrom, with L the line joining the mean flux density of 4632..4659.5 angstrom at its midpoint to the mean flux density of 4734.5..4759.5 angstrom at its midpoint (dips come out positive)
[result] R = 2.2 angstrom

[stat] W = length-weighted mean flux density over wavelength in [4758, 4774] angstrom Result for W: 27.8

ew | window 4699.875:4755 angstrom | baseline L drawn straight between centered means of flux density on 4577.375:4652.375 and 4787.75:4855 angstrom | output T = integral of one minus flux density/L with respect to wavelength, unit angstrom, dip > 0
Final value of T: 1.0 angstrom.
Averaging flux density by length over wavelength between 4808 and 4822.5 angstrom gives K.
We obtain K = 28.9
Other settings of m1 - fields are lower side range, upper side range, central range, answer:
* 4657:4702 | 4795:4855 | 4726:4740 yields 0.4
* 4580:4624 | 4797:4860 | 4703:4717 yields 1.0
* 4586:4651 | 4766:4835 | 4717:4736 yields 0.7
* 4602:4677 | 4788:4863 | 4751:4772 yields 0.6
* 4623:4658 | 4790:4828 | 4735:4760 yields -0.7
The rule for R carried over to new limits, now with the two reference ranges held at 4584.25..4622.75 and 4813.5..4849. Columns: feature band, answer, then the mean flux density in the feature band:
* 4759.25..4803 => 0.56 angstrom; 28.8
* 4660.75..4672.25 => 0.51 angstrom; 27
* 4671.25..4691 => 0.90 angstrom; 27.1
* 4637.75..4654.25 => 0.72 angstrom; 26.9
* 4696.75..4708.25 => 1.15 angstrom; 25.7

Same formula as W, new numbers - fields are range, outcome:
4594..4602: 26.2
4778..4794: 28.8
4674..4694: 27.5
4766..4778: 29.2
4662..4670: 26.8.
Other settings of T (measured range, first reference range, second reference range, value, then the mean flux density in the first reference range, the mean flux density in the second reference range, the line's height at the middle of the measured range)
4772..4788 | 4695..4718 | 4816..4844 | -0.7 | 26.5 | 29.7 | 28.4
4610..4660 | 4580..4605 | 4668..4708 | -3.2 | 27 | 26.7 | 26.9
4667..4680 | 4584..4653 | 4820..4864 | 0.8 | 28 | 29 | 28.3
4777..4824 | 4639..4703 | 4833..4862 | -1.0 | 27.3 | 28.9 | 28.5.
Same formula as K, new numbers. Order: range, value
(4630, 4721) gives 27.4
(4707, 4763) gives 28.4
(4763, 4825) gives 28.9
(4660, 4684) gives 27.2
